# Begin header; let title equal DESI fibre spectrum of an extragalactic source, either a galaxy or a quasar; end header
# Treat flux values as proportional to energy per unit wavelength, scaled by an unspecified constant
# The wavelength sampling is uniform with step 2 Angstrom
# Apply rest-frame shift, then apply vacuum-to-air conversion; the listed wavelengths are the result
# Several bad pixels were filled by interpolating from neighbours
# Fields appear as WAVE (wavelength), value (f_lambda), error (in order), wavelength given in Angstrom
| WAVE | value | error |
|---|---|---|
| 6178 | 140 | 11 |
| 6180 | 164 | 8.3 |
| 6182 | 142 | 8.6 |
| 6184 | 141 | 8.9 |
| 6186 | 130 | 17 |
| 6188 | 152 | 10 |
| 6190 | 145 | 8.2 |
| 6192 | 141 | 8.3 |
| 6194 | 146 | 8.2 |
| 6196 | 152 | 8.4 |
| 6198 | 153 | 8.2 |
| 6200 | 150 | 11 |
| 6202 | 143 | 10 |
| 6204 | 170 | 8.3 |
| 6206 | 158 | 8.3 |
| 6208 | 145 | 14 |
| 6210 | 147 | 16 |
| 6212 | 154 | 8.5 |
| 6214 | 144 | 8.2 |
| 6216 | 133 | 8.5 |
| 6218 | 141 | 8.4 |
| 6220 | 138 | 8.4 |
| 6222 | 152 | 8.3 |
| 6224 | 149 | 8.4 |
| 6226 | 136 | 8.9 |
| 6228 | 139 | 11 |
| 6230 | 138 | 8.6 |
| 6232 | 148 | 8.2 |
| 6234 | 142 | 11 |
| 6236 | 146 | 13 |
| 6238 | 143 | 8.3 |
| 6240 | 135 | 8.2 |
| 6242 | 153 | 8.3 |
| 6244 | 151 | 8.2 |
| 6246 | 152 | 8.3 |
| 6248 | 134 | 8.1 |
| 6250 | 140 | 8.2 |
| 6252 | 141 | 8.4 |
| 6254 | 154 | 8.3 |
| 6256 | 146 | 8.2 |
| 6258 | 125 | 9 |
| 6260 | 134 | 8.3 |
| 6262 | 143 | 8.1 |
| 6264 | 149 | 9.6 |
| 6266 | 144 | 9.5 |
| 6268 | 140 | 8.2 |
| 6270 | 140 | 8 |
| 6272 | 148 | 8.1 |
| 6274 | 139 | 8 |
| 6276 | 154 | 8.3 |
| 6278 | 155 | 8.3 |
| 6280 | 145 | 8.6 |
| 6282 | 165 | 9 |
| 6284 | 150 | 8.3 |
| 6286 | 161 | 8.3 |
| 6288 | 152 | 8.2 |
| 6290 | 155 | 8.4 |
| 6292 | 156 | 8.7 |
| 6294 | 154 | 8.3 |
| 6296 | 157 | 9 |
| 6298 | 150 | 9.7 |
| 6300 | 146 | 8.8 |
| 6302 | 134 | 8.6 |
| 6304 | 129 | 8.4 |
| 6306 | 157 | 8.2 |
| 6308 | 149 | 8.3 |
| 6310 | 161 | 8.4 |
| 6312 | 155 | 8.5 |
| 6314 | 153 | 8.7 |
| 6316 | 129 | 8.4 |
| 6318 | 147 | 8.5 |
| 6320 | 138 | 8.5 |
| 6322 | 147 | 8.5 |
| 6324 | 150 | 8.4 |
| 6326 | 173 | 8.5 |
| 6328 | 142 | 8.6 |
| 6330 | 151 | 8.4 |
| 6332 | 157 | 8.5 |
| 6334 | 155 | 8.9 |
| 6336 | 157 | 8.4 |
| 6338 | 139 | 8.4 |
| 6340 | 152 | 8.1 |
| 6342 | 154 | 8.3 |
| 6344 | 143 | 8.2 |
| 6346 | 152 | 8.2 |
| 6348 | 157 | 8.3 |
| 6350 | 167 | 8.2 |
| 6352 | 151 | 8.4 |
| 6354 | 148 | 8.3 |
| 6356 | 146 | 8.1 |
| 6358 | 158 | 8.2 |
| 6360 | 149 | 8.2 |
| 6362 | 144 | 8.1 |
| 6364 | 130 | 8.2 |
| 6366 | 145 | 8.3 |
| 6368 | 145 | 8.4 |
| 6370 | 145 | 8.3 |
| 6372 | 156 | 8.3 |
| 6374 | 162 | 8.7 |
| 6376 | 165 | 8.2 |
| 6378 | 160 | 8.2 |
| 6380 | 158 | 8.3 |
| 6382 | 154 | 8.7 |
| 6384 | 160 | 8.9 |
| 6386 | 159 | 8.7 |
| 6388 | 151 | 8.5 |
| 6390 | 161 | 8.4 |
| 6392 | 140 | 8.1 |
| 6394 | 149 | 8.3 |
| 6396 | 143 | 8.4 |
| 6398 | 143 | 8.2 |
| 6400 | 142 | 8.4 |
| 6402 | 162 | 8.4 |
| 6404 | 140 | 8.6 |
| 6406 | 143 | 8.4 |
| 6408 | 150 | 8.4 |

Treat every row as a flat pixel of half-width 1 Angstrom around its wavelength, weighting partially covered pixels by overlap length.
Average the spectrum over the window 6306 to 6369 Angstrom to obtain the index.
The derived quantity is 150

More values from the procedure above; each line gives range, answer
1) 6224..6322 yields 146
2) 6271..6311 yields 151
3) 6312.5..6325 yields 144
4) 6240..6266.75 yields 143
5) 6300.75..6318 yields 146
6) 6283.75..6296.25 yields 155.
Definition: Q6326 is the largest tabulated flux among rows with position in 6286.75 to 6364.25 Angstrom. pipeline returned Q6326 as 173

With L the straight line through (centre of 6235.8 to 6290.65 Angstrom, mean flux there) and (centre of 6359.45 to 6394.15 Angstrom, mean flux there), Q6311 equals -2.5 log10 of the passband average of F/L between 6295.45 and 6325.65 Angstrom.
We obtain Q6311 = 0.01 mag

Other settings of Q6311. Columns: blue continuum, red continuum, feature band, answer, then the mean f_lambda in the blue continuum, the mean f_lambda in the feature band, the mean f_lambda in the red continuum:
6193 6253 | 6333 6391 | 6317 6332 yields 0.004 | 146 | 150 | 153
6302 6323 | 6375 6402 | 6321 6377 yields -0.015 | 146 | 151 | 153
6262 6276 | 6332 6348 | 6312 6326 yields 0.016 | 144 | 147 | 151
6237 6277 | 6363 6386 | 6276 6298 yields -0.065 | 143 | 155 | 153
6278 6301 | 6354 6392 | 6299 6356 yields 0.024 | 154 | 150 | 152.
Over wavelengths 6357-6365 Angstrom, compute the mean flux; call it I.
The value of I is 145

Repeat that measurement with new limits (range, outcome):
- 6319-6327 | 152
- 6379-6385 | 157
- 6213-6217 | 138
